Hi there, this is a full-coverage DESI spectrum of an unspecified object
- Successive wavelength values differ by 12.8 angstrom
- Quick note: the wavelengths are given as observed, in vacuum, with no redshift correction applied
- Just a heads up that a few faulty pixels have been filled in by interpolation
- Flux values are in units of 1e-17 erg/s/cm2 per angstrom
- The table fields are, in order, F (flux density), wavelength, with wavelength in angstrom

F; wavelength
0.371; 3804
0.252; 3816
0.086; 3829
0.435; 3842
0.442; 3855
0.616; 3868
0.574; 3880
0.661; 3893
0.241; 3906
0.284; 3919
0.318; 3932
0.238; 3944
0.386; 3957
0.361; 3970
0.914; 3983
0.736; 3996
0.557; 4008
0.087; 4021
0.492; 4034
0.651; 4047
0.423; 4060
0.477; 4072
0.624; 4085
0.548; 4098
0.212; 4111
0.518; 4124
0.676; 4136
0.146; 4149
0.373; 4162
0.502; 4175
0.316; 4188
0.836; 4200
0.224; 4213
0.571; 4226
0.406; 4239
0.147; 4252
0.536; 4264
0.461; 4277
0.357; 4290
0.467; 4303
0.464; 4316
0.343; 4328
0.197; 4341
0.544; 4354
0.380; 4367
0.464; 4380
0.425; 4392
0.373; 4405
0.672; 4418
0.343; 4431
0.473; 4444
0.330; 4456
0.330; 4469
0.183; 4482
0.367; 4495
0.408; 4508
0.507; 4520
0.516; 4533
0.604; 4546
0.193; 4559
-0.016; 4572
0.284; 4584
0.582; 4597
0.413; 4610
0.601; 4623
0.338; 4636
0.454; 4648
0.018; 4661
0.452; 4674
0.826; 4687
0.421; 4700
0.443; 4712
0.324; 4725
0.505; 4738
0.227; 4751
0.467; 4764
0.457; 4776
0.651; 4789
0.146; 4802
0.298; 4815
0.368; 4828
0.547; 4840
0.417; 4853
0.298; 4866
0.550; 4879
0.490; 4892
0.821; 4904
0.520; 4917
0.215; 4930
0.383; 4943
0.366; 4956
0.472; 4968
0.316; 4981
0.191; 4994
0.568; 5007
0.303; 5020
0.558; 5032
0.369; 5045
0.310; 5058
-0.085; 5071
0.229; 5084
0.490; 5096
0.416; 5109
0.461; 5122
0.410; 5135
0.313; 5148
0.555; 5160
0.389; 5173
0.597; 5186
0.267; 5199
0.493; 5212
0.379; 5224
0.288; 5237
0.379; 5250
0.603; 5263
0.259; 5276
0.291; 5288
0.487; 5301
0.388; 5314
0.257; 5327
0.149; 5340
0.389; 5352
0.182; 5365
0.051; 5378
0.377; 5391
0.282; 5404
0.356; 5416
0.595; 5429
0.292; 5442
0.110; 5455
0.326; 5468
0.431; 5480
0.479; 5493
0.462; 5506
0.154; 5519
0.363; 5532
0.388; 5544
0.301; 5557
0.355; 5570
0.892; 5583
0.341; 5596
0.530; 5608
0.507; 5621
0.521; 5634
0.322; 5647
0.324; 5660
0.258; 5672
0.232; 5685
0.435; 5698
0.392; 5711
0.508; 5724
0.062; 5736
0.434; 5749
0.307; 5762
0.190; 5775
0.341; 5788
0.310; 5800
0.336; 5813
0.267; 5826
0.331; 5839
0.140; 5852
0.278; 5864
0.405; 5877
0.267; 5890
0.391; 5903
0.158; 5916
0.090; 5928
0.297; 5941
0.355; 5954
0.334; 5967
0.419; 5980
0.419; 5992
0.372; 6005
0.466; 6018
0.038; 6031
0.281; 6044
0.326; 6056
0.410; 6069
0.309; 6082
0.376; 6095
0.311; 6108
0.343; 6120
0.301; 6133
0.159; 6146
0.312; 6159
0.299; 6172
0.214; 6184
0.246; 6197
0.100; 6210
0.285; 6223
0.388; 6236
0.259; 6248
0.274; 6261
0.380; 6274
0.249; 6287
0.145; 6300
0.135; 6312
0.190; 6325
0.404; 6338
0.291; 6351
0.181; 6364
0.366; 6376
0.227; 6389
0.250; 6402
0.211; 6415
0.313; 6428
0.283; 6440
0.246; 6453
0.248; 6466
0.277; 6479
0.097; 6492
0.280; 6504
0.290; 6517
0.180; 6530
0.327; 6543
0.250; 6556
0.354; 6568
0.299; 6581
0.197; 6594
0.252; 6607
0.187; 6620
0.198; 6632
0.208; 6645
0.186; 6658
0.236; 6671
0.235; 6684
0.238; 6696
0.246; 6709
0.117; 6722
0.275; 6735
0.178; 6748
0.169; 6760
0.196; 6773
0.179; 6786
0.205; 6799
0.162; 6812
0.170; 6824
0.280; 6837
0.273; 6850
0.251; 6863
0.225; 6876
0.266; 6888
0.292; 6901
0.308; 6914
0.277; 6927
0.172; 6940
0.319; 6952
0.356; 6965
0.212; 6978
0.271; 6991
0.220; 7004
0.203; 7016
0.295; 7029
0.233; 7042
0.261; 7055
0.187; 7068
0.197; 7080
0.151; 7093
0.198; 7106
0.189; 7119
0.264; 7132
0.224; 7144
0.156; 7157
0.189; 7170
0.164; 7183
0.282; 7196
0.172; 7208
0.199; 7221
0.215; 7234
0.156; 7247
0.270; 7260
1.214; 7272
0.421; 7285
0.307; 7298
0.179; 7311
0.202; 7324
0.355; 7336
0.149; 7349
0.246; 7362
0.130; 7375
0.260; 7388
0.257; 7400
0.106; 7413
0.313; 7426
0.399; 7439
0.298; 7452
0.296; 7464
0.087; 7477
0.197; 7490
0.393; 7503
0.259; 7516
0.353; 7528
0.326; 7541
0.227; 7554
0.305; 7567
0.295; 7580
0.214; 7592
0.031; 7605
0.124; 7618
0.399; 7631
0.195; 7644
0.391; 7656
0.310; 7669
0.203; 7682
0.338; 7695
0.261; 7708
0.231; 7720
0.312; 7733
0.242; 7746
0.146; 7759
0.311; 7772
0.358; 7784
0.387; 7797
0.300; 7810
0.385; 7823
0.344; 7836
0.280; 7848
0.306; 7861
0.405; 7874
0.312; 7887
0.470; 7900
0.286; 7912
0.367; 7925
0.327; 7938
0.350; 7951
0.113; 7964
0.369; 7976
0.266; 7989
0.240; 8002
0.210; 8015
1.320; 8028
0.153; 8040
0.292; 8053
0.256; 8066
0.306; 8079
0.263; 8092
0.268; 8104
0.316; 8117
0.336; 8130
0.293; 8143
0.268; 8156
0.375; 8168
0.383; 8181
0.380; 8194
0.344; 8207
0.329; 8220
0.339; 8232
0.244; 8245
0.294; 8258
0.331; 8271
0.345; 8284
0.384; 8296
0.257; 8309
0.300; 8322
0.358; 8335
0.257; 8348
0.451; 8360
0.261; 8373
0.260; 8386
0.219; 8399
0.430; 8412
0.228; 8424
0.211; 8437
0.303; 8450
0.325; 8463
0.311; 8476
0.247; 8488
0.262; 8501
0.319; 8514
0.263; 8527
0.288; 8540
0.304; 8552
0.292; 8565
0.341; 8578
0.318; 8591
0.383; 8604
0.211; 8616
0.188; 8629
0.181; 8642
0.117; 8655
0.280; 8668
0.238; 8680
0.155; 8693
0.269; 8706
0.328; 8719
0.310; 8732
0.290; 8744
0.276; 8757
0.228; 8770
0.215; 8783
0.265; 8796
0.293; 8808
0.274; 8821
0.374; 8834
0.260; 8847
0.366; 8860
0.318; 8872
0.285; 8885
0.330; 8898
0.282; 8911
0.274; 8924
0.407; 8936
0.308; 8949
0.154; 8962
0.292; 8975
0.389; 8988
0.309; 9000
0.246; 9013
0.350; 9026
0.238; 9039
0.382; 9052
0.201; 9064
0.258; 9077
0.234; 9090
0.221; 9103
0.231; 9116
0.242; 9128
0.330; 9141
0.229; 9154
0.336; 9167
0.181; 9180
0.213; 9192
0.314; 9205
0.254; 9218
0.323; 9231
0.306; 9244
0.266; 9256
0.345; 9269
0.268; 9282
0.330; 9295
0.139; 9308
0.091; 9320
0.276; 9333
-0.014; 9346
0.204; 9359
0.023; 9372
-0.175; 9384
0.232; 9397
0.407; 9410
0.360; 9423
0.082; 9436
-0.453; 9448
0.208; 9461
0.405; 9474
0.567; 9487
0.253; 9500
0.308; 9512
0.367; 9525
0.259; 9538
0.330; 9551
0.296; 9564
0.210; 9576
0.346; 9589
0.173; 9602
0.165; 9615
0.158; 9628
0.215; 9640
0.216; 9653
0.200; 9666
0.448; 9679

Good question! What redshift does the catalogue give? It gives 0.95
